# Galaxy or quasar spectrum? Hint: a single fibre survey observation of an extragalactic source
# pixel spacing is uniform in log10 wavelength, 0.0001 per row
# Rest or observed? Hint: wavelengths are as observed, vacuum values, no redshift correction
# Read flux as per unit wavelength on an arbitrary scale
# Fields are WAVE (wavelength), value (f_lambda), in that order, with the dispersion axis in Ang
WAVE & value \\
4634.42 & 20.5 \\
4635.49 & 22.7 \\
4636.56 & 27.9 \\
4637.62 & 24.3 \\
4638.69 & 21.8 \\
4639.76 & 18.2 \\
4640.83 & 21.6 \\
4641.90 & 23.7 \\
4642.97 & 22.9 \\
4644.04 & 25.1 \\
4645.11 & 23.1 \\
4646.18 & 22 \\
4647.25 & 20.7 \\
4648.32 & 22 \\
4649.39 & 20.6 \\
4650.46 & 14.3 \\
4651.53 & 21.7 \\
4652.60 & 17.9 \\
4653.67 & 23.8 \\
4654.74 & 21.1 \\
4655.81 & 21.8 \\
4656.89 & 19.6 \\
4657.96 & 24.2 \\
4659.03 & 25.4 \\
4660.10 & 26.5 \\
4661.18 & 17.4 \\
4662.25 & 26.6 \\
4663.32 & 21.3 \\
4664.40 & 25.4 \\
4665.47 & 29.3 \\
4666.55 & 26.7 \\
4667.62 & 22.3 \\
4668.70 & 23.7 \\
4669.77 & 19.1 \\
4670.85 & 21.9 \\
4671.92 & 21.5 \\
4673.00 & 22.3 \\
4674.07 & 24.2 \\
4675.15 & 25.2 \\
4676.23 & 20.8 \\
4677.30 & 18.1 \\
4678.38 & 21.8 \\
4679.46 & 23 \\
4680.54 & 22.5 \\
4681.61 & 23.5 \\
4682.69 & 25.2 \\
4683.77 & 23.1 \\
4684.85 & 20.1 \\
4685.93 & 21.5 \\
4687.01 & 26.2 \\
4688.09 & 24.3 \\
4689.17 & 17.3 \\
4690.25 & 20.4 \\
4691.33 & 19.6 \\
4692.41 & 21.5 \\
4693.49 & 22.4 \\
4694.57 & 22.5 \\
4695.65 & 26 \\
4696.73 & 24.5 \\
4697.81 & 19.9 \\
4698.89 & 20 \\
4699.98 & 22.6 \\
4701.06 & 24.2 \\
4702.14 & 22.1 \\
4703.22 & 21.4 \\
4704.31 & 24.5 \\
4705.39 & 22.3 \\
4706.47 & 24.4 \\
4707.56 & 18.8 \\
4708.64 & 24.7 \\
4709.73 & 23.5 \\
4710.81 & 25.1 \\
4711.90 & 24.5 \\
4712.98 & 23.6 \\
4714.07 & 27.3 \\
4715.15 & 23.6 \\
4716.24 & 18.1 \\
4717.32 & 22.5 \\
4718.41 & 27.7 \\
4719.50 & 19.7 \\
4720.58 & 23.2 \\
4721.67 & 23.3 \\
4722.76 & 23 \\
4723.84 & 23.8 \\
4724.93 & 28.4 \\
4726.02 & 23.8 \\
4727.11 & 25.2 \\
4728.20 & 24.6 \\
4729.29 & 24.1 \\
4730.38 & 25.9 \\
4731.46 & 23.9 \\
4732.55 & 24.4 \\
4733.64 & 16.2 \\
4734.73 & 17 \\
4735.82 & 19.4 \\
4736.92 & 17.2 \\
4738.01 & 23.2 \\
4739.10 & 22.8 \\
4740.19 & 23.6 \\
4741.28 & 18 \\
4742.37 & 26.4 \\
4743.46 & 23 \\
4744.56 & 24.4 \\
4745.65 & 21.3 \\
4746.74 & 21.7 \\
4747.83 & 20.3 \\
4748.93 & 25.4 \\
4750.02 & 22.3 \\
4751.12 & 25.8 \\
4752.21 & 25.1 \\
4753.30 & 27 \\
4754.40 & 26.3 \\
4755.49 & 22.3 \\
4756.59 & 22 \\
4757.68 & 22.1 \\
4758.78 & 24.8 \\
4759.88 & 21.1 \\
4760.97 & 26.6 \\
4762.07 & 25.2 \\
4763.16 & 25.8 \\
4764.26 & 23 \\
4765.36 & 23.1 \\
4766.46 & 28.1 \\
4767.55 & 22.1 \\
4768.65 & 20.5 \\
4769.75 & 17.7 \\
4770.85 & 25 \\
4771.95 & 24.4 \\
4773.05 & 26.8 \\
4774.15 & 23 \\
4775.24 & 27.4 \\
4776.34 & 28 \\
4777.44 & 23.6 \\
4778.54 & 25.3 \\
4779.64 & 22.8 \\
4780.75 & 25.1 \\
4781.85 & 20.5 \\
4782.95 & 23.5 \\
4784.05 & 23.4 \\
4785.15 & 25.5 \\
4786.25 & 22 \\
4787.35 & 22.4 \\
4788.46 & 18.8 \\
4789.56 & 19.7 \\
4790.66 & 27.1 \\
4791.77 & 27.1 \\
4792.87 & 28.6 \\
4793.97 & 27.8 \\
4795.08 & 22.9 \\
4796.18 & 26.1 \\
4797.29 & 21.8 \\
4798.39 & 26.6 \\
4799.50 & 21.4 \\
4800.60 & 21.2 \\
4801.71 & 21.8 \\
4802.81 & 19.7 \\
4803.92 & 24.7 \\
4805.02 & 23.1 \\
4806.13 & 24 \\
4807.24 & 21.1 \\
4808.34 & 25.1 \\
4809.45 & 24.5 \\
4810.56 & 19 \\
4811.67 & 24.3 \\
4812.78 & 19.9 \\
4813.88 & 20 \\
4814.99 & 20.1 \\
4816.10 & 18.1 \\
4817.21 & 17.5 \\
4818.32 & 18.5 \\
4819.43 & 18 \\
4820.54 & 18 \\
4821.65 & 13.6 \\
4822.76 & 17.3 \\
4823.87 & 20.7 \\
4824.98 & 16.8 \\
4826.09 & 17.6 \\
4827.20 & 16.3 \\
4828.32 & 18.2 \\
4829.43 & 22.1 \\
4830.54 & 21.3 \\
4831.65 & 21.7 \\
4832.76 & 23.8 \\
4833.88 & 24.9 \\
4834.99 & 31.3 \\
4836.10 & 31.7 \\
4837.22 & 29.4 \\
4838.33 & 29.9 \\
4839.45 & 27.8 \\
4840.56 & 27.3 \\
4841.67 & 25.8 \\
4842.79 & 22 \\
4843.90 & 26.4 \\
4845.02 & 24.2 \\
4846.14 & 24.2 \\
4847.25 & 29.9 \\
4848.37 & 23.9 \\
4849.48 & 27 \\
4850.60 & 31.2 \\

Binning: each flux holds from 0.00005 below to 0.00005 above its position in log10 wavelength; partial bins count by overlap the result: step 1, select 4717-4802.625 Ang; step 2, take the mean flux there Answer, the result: 23.5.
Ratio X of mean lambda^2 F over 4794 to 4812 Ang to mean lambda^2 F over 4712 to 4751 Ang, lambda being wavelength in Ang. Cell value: 1.0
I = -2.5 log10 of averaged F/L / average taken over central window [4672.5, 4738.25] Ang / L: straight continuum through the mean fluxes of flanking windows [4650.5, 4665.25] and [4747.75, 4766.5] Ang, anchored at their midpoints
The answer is 0.028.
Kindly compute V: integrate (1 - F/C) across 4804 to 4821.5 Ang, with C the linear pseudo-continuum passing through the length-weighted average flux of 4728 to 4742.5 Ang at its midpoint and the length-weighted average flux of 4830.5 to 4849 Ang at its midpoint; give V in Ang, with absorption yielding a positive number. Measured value 3.09 Ang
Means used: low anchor 21.7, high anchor 26.4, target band 20.7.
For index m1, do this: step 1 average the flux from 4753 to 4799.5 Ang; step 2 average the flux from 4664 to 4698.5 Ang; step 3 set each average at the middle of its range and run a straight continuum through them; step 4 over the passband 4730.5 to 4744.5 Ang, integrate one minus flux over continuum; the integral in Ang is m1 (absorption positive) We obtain 1.18 Ang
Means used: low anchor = 22.7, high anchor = 24.1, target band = 21.5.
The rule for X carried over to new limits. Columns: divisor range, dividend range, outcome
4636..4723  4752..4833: 1.04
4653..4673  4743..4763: 1.07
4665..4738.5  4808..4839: 0.99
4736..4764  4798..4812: 1.00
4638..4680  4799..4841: 1.05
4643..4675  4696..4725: 1.05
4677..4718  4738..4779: 1.08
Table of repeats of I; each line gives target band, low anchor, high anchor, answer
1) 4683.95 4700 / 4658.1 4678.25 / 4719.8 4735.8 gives 0.061 mag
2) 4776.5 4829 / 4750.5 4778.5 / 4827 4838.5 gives 0.128 mag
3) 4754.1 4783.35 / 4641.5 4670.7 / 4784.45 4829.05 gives -0.105 mag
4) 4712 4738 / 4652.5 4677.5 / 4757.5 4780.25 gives 0.033 mag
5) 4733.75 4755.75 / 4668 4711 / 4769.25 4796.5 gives 0.045 mag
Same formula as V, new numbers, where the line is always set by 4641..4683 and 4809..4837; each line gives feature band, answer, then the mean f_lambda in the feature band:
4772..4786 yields -2.2 Ang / 24.5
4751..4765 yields -1.9 Ang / 24.3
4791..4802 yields -1.9 Ang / 24.6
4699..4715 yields -1.0 Ang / 23.4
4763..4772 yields -0.8 Ang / 23.1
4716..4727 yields -0.9 Ang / 23.6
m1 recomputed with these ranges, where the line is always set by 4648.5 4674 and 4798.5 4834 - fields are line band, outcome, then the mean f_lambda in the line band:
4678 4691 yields -0.2 Ang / 22.4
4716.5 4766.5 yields -4.4 Ang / 23.3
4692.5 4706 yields -0.5 Ang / 22.7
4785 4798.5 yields -2.3 Ang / 24.2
